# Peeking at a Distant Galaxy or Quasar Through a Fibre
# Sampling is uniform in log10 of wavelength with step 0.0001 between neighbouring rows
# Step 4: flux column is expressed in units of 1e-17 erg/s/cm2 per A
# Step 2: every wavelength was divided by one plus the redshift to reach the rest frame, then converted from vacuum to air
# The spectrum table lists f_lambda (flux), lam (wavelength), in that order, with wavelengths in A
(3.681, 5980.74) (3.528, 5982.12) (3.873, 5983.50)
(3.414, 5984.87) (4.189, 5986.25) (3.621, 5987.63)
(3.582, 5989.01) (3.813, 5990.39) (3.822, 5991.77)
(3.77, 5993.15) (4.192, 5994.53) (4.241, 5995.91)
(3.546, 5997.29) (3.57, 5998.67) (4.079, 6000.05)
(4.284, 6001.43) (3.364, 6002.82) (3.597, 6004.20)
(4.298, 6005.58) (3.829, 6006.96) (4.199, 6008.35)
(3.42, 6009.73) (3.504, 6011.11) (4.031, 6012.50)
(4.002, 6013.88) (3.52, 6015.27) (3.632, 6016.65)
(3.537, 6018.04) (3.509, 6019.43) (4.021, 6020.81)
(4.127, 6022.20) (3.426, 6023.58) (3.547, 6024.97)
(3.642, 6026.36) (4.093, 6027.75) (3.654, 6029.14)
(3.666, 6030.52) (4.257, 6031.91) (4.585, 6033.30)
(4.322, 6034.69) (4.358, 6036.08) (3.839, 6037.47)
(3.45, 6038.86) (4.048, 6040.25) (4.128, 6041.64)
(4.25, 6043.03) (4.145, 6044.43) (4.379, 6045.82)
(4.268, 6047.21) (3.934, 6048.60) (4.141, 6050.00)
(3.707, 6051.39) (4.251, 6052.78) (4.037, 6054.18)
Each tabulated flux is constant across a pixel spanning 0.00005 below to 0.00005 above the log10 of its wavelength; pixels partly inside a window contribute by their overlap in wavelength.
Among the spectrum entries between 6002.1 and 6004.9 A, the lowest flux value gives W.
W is 3.364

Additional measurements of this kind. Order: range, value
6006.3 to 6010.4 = 3.42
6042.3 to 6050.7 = 3.934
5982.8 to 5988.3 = 3.414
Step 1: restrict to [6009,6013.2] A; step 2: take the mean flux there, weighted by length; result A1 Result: 3.66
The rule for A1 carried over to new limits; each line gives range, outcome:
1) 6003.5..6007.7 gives 3.91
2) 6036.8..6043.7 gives 3.94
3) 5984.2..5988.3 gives 3.74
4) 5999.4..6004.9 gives 3.83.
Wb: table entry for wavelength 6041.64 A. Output 4.128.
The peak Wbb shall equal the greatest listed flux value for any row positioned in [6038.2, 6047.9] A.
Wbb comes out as 4.379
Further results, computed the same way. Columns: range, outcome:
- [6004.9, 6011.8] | 4.298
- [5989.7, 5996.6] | 4.241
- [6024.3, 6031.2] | 4.093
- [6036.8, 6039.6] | 3.839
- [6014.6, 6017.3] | 3.632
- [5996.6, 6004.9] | 4.284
